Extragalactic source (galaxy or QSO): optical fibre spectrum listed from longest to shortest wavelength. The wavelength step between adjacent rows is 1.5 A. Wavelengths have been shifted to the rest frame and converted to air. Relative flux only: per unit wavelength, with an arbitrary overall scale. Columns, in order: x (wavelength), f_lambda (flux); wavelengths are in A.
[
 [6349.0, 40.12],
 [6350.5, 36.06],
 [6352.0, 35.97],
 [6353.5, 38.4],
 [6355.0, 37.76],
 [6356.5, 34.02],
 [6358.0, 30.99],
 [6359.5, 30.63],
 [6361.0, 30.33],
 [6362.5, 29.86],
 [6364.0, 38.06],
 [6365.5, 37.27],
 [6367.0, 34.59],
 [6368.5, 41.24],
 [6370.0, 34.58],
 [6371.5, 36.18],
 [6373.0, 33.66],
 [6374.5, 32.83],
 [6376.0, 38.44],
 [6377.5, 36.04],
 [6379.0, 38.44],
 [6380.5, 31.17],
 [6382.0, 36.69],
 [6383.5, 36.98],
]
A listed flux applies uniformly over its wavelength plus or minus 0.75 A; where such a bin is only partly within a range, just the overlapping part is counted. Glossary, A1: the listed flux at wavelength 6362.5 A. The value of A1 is 29.86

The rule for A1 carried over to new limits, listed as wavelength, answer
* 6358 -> 30.99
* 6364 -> 38.06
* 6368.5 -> 41.24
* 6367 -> 34.59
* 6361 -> 30.33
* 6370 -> 34.58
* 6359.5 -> 30.63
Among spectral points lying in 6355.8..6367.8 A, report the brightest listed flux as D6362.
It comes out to 38.06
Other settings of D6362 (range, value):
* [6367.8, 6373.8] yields 41.24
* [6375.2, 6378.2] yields 38.44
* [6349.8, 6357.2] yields 38.4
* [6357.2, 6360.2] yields 30.99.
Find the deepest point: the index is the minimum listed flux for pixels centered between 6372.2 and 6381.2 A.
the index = 31.17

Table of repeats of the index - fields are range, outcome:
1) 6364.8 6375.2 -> 32.83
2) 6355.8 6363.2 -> 29.86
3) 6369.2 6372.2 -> 34.58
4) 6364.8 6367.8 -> 34.59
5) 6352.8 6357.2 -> 34.02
